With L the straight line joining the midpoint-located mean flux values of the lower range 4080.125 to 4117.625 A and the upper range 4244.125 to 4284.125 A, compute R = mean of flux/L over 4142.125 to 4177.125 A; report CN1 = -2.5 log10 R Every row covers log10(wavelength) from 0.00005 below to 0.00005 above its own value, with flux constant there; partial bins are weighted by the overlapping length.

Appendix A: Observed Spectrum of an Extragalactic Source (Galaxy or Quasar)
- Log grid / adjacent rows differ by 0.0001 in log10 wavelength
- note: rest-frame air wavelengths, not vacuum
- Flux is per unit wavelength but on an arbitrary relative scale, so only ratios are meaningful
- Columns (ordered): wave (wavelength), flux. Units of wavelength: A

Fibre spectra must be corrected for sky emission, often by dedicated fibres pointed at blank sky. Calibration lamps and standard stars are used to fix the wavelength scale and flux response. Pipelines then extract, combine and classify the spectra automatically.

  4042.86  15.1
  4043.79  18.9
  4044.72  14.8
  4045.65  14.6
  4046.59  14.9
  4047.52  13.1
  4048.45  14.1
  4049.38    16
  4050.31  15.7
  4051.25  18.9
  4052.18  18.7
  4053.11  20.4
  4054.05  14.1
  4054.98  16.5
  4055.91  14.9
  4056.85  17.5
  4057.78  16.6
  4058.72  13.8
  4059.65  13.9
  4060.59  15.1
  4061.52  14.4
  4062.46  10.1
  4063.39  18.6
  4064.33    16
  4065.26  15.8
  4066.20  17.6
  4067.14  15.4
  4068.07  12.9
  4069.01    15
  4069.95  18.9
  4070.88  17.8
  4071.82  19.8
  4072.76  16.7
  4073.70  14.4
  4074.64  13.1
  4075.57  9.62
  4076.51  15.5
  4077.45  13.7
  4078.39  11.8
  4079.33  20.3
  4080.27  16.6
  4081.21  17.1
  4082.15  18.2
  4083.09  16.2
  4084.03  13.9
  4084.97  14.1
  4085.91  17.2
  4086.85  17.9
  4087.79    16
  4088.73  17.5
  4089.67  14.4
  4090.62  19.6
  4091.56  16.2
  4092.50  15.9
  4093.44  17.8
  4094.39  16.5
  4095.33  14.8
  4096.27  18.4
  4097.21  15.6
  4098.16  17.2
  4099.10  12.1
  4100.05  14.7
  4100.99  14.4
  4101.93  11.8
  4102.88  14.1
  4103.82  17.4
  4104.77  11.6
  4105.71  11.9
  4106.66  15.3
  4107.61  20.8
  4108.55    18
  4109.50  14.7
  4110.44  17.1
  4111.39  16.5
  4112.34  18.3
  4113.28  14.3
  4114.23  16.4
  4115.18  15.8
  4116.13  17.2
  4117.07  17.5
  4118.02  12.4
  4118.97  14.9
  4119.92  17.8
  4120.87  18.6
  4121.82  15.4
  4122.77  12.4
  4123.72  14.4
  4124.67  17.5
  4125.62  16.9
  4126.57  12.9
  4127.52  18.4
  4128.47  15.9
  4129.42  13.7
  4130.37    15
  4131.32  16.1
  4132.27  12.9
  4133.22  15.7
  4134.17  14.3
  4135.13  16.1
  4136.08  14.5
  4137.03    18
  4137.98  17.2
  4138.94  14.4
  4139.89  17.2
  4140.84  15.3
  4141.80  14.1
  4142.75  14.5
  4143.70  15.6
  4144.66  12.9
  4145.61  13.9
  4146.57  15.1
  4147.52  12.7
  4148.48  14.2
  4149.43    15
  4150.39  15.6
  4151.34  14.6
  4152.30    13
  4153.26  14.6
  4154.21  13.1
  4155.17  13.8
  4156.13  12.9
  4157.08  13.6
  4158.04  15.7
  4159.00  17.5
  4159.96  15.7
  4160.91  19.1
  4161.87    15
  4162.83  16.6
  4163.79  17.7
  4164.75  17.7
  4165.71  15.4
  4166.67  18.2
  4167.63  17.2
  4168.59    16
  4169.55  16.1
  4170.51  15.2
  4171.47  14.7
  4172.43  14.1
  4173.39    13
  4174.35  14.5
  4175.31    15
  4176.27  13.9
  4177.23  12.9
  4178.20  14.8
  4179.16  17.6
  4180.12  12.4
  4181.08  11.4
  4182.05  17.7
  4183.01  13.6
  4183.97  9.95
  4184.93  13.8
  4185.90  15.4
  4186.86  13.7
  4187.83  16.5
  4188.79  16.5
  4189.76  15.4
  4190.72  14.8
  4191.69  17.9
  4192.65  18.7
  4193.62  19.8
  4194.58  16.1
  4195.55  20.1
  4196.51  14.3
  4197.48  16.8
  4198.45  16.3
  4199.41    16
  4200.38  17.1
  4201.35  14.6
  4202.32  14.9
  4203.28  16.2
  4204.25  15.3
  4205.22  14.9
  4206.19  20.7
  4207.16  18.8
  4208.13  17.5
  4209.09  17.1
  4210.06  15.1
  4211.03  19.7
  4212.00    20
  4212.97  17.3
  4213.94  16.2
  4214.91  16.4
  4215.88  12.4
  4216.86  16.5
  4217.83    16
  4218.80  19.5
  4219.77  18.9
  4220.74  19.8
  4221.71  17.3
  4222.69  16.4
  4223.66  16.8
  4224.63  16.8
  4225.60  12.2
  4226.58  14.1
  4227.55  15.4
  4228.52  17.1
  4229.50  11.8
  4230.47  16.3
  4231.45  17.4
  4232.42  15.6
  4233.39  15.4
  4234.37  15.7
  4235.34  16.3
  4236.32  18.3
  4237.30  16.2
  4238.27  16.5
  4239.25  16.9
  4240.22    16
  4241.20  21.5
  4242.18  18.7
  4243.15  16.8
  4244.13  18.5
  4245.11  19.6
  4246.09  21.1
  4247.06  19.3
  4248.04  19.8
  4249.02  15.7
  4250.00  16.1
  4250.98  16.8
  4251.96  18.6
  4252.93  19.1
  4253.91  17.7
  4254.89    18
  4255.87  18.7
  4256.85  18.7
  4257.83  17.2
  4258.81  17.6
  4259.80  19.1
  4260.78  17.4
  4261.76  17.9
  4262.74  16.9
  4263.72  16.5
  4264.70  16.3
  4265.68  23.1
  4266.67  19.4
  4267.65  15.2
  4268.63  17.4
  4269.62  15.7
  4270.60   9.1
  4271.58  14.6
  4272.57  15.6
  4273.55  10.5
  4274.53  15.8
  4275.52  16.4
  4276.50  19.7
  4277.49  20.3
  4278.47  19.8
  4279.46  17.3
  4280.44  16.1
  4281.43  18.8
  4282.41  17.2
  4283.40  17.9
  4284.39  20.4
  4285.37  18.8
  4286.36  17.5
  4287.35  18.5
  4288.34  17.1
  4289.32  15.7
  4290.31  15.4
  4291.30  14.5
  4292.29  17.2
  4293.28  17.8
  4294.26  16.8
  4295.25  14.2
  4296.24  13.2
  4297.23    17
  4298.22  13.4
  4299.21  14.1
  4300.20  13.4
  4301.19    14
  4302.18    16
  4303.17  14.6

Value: 0.10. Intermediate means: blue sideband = 16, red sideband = 17.5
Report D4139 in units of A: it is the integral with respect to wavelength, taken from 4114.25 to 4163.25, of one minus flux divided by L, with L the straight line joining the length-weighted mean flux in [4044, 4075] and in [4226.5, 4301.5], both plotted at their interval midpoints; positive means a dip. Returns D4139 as 3.0 A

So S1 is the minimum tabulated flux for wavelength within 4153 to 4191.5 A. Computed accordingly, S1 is 9.95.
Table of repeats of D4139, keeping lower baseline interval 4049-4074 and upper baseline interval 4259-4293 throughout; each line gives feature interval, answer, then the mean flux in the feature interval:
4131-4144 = 0.8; 15.4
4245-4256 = -0.9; 18.3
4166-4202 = 2.6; 15.5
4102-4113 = 0.4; 15.8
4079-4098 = -0.5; 16.7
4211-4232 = 0.4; 16.5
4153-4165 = 0.7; 15.6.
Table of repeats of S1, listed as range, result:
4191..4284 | 9.1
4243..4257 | 15.7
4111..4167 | 12.4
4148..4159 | 12.9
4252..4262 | 17.2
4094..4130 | 11.6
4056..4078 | 9.62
